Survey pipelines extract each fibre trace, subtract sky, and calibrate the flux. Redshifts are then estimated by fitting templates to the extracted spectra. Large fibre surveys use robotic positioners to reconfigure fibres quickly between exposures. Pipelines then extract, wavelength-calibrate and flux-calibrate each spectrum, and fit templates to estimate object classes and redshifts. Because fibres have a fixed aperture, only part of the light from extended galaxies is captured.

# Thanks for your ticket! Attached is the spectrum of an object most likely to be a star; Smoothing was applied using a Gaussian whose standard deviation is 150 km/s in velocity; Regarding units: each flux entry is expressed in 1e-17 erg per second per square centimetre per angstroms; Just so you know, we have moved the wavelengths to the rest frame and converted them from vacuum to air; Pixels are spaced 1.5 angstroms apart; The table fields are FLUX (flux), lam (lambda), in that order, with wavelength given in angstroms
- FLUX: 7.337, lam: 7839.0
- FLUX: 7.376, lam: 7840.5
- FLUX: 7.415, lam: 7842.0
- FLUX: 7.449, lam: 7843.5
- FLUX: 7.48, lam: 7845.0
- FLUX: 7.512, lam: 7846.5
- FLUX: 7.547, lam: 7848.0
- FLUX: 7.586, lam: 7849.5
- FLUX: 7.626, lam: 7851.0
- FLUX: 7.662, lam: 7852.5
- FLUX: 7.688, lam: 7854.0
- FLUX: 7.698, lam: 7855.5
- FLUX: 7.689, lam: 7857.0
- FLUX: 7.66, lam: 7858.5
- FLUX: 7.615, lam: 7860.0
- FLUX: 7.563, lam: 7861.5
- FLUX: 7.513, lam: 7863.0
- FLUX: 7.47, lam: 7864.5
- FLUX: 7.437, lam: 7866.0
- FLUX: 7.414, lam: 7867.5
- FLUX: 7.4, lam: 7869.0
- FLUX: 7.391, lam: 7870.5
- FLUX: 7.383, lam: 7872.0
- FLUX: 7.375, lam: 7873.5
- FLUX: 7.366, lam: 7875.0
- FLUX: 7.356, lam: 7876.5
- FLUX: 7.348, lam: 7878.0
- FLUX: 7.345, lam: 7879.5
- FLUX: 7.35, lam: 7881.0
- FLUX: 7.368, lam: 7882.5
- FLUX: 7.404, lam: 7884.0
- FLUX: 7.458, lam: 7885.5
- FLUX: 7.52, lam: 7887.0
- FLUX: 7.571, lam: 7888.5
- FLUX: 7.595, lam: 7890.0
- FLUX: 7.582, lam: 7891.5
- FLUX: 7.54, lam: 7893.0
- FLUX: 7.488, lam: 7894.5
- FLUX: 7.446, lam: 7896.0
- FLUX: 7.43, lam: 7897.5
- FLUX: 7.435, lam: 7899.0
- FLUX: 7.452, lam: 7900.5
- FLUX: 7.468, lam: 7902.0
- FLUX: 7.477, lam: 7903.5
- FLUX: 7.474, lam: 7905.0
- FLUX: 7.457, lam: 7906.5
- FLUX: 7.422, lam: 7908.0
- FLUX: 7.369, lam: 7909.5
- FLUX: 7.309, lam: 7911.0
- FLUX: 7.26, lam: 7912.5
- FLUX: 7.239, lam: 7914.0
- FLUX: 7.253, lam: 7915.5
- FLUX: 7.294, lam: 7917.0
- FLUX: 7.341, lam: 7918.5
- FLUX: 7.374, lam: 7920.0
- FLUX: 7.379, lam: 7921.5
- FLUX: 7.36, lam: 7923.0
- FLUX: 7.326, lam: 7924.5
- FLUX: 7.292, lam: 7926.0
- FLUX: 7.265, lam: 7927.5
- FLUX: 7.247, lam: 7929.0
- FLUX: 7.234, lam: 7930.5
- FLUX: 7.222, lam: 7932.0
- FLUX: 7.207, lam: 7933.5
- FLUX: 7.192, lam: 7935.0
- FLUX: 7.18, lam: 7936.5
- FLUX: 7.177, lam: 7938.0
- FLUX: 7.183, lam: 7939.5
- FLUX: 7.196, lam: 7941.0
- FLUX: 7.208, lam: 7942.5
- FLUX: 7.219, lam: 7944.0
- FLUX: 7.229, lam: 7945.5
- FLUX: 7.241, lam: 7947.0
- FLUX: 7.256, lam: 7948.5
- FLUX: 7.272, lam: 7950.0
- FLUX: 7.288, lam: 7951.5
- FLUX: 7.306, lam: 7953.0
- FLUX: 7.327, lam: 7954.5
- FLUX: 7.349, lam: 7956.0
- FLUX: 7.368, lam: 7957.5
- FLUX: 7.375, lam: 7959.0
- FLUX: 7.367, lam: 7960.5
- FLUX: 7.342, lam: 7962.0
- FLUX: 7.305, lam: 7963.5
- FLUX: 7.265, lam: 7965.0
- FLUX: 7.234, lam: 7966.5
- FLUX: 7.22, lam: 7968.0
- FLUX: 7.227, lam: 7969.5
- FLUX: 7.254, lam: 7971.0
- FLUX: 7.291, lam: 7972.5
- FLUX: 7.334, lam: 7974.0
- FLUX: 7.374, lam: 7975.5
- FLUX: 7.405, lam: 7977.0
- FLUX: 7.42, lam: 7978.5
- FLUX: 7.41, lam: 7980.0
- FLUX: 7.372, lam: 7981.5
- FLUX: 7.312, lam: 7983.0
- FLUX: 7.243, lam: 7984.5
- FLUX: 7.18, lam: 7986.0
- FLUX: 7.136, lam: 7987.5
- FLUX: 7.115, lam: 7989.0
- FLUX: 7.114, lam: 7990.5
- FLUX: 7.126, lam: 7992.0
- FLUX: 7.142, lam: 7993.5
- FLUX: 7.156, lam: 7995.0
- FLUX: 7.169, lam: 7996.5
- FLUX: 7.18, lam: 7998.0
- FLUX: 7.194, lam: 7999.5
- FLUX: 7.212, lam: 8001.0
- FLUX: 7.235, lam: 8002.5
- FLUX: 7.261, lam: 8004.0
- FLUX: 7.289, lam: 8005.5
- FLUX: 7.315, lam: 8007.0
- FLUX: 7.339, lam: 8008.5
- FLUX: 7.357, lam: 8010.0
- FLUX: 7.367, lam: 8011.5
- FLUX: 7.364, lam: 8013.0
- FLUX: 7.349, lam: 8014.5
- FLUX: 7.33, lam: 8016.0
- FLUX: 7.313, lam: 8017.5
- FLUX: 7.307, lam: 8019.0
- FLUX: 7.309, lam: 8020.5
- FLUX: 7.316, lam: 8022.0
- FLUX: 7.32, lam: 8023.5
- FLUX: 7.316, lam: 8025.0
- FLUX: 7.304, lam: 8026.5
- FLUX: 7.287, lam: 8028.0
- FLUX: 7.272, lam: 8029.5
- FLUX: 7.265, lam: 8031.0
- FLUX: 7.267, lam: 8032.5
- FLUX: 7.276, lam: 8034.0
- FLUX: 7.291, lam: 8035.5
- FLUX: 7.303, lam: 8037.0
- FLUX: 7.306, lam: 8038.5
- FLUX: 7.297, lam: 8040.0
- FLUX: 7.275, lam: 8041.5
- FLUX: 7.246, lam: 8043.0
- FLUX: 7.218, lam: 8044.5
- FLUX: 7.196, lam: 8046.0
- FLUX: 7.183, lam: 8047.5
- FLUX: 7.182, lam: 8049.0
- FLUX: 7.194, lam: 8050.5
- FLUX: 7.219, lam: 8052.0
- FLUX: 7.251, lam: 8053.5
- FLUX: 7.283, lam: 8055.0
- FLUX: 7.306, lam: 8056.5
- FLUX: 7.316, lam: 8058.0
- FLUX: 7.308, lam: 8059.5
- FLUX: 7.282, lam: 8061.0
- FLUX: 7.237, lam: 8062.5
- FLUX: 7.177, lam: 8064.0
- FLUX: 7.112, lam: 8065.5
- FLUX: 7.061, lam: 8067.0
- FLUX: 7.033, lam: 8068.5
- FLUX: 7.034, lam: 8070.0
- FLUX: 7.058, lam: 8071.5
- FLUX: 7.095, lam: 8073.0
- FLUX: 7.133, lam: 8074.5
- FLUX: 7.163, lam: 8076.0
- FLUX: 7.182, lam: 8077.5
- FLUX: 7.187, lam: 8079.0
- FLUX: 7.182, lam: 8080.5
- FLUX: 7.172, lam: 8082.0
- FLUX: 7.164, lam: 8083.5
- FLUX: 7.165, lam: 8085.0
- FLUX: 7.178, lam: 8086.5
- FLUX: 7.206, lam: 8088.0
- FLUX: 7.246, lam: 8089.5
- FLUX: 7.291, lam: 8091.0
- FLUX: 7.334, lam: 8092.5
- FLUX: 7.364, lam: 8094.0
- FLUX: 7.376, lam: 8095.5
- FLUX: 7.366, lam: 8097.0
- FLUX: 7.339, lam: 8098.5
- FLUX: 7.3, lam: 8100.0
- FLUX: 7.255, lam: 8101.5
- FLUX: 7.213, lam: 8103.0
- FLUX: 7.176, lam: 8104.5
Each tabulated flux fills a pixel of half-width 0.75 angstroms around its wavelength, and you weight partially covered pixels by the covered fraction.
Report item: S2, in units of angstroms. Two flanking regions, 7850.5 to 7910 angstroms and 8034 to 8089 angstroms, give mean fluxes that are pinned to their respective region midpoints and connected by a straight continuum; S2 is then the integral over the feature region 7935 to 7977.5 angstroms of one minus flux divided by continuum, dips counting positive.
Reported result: 0.51 angstroms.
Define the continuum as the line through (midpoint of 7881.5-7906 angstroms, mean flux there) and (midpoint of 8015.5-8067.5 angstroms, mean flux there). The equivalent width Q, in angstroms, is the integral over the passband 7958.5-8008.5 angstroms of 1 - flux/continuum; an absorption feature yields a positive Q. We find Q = 0.6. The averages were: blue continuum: 7.48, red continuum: 7.26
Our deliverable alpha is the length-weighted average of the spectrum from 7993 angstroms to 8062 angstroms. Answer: 7.27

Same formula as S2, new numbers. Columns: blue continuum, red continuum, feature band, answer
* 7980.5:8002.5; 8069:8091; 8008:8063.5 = -0.84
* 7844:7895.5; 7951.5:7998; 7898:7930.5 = 0.22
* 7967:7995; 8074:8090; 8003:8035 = -0.36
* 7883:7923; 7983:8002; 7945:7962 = -0.07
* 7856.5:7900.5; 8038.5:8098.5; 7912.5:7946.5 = 0.65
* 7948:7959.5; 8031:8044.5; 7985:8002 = 0.33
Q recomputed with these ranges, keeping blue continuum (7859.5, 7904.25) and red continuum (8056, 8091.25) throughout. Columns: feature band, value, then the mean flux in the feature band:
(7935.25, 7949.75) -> 0.3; 7.21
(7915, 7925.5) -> 0.1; 7.33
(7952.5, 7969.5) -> 0.1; 7.31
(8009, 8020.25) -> -0.1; 7.34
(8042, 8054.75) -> 0.0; 7.22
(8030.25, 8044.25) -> -0.1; 7.28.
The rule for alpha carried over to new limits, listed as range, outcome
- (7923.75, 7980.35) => 7.28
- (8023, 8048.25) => 7.27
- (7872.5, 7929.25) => 7.4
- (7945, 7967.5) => 7.3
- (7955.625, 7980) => 7.32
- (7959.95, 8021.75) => 7.27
